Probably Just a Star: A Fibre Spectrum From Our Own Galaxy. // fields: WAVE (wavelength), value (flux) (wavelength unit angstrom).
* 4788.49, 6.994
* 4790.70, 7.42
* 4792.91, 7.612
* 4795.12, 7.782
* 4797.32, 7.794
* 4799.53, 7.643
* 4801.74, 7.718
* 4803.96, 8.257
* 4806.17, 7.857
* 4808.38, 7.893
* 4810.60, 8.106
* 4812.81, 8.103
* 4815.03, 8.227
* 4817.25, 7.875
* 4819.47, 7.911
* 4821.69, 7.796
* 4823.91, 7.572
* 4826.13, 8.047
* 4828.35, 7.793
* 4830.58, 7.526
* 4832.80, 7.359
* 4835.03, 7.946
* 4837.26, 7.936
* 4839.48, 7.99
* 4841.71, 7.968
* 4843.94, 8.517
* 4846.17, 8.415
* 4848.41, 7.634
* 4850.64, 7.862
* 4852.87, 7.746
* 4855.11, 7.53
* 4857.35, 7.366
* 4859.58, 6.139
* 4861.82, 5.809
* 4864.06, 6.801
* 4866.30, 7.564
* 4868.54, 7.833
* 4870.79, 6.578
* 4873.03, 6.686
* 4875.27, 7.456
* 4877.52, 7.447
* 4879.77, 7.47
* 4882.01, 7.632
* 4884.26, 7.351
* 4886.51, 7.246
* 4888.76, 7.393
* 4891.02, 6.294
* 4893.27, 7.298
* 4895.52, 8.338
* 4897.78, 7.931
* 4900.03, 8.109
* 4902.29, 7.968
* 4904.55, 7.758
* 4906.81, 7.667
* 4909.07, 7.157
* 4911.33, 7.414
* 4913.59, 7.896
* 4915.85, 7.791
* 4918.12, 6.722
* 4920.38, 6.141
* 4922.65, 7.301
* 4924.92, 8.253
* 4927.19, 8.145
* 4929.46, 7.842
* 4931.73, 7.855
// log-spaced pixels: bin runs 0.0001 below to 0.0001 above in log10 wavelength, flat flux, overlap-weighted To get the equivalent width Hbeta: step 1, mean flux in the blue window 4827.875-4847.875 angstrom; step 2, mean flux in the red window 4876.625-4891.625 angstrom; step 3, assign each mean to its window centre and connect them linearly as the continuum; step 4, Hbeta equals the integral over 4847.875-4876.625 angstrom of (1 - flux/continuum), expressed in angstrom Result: 1.7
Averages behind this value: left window 7.93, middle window 7.15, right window 7.29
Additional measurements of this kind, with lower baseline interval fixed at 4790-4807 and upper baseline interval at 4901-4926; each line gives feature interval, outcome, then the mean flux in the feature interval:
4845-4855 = -0.3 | 7.88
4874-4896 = 0.5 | 7.36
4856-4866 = 1.3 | 6.64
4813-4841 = -0.6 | 7.84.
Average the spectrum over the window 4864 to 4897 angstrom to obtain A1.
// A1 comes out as 7.31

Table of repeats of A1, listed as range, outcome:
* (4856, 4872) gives 6.88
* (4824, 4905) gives 7.52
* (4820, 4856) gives 7.86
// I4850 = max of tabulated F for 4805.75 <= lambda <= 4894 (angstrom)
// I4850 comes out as 8.517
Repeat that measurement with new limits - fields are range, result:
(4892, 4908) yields 8.338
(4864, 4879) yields 7.833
